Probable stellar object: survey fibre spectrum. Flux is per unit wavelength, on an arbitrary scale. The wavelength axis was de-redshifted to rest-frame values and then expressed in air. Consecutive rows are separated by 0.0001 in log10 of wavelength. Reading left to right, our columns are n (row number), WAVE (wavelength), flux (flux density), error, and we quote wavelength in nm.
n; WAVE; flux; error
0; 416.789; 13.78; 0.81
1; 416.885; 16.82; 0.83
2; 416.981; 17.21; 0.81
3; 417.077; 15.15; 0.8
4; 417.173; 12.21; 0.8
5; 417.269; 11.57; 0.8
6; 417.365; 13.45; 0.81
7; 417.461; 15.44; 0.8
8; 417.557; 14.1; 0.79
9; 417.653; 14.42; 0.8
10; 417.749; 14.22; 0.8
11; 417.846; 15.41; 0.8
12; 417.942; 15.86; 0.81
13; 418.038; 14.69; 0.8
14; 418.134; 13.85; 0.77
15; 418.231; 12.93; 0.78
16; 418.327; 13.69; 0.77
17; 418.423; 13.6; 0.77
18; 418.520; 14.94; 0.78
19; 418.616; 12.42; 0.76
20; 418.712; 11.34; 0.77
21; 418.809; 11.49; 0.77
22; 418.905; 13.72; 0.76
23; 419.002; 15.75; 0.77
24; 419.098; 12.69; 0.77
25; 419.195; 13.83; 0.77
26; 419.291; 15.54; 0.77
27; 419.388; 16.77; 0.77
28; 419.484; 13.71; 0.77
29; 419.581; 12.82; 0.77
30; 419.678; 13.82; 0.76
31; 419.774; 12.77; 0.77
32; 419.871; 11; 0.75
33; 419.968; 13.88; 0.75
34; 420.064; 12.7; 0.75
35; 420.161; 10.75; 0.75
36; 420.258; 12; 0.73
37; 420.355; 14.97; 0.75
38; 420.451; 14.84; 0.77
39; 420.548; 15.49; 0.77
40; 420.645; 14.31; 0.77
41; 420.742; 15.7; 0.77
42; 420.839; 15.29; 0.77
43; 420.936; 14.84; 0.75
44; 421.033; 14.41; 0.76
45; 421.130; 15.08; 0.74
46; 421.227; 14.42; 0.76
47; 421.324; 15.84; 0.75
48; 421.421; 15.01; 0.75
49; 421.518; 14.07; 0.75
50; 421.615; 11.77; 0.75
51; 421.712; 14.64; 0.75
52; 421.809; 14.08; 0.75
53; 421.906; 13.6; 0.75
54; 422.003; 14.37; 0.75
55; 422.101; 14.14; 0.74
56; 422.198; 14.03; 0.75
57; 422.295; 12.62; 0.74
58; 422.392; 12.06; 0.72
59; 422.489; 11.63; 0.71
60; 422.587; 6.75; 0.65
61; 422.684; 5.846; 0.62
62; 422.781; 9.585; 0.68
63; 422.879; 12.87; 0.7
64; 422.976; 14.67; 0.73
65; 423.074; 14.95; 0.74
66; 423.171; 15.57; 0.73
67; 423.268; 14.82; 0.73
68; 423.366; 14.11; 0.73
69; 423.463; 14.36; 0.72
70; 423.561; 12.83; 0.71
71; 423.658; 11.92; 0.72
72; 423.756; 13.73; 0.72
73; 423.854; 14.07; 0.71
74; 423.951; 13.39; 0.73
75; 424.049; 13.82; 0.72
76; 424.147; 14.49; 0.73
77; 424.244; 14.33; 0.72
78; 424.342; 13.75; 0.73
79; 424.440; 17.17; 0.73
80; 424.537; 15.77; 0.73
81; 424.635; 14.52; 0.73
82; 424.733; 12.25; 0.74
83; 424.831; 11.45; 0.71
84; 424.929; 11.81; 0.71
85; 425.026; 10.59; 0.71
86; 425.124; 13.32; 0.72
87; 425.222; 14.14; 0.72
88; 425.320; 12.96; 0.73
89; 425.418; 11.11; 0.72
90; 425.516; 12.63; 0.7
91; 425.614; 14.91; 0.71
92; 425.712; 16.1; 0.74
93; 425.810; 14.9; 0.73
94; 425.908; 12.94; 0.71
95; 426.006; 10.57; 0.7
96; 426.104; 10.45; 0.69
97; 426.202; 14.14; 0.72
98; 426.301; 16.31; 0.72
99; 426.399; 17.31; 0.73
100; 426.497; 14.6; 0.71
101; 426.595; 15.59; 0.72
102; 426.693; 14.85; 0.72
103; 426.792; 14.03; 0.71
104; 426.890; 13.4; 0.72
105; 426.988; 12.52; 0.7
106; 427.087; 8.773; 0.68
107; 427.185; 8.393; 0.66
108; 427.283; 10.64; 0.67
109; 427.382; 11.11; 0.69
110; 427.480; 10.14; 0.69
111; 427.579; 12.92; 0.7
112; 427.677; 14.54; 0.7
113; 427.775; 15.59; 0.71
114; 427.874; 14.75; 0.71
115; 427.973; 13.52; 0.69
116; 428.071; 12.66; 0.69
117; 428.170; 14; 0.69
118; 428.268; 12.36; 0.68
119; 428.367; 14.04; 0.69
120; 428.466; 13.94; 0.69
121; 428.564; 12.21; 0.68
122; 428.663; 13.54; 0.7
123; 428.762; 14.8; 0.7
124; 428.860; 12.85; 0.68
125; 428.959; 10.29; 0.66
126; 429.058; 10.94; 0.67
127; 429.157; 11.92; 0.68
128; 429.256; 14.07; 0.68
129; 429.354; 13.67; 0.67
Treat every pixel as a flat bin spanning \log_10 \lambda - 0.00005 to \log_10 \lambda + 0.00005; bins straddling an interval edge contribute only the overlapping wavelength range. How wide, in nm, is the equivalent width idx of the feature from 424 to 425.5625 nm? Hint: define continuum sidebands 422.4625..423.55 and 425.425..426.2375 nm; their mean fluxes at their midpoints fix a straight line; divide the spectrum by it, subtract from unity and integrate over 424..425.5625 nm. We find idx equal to -0.06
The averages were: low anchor 12.3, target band 13.4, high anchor 13.2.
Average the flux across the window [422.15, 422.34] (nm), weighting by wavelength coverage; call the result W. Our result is 13.4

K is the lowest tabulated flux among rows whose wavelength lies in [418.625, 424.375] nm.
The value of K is 5.846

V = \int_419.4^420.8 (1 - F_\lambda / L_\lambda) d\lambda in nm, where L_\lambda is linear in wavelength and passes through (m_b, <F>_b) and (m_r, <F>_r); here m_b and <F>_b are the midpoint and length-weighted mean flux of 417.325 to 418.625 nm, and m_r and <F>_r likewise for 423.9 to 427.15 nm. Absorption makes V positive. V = 0.05 nm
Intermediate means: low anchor 14.3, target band 13.6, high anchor 13.6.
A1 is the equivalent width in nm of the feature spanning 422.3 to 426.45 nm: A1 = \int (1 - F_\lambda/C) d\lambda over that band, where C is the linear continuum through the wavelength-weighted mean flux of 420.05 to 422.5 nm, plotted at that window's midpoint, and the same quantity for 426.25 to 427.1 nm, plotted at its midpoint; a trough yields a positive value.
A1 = 0.294 nm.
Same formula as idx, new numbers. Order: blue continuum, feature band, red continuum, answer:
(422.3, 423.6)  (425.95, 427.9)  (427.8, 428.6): 0.03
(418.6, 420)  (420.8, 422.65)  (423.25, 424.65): 0.04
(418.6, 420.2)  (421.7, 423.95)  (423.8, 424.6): 0.21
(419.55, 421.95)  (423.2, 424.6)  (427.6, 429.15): -0.06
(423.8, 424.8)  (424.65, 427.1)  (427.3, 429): 0.08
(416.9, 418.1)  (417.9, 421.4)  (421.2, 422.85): -0.09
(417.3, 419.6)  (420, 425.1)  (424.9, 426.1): -0.04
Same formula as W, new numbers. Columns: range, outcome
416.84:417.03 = 17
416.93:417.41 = 13.9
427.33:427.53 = 10.6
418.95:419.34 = 14.4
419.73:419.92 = 11.8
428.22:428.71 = 13.2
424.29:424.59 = 15.5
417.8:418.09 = 15.3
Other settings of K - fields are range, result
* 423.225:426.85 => 10.45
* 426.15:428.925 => 8.393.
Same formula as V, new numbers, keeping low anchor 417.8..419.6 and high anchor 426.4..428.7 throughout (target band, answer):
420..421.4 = -0.059 nm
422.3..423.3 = 0.124 nm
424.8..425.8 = 0.021 nm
